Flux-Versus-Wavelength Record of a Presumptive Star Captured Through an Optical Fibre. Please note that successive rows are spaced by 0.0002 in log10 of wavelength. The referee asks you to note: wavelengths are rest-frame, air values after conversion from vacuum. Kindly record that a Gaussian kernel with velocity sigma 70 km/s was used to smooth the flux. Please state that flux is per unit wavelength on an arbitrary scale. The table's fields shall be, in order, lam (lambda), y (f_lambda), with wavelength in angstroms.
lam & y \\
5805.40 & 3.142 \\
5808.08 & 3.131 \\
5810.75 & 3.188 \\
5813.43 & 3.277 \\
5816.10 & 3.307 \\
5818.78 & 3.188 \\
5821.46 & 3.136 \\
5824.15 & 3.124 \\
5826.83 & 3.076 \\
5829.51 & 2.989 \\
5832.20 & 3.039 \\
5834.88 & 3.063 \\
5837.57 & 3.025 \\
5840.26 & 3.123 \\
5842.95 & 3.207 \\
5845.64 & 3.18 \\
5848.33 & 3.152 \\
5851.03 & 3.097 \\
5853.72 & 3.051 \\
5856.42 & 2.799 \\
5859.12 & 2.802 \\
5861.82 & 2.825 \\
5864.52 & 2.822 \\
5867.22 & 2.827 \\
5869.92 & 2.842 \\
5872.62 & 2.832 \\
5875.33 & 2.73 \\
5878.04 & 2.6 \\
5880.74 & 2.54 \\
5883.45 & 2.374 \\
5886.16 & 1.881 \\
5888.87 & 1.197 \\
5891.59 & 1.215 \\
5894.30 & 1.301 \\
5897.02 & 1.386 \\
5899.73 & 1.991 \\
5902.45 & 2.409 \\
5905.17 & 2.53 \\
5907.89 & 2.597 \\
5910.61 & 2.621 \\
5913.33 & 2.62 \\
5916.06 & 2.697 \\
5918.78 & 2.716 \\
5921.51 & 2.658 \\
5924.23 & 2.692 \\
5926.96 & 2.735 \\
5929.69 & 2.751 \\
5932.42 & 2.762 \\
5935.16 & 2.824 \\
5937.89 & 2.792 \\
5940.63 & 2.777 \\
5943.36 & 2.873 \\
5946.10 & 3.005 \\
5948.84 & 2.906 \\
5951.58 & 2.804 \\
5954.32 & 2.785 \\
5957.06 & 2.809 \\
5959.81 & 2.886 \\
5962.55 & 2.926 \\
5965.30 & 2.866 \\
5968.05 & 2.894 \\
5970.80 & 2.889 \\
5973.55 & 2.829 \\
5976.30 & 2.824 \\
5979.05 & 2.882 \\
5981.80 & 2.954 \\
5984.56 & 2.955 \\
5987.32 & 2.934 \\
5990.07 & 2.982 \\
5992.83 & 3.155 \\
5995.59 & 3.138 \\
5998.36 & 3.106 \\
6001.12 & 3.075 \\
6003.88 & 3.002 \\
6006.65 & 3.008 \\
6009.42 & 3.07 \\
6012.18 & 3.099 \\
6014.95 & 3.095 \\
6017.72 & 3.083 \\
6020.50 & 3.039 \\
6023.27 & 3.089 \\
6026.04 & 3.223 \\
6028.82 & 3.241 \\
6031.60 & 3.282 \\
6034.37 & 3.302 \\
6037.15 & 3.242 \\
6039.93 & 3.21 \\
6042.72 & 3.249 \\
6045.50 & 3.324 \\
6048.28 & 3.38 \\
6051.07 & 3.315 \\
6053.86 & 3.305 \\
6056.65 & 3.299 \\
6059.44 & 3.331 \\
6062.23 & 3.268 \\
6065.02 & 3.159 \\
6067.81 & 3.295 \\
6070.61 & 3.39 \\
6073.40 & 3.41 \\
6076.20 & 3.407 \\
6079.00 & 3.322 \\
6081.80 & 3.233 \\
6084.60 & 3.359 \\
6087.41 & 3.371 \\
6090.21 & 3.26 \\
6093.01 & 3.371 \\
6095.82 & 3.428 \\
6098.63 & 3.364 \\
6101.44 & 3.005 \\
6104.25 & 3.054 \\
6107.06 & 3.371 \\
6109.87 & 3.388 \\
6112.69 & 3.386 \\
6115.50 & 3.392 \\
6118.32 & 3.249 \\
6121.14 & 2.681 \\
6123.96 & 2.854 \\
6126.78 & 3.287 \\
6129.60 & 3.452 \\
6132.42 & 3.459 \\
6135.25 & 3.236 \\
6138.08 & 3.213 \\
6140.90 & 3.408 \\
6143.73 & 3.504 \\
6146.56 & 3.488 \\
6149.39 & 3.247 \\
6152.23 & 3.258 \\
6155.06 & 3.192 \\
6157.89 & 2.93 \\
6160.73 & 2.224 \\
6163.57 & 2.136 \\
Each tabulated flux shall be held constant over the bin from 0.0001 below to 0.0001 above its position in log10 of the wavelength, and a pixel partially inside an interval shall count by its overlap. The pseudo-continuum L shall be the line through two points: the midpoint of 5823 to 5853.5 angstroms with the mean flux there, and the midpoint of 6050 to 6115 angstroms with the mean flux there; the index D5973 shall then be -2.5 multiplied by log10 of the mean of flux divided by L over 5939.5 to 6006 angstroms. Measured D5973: 0.10 mag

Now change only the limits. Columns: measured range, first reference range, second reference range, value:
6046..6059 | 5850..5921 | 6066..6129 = -0.079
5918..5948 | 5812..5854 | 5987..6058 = 0.134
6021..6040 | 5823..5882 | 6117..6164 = -0.057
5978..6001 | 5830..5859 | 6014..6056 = 0.059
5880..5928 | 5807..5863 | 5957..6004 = 0.332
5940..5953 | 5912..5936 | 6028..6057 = -0.021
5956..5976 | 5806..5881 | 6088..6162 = 0.084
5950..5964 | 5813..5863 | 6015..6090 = 0.123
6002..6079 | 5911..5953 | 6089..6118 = -0.042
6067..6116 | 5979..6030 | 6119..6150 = -0.043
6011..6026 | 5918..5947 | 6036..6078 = 0.017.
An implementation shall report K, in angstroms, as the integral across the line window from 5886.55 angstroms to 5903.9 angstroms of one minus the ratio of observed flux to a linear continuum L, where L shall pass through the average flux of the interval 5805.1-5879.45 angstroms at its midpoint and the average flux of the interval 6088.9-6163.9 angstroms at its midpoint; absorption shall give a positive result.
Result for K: 8.2 angstroms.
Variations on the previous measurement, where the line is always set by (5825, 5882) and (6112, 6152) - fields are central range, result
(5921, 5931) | 1.0 angstroms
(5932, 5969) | 2.4 angstroms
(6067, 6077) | -0.6 angstroms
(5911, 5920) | 1.0 angstroms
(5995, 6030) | 0.4 angstroms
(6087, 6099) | -0.5 angstroms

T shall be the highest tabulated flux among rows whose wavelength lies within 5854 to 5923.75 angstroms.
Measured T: 2.842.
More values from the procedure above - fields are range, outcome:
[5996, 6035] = 3.302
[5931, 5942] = 2.824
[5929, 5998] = 3.155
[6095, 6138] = 3.459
